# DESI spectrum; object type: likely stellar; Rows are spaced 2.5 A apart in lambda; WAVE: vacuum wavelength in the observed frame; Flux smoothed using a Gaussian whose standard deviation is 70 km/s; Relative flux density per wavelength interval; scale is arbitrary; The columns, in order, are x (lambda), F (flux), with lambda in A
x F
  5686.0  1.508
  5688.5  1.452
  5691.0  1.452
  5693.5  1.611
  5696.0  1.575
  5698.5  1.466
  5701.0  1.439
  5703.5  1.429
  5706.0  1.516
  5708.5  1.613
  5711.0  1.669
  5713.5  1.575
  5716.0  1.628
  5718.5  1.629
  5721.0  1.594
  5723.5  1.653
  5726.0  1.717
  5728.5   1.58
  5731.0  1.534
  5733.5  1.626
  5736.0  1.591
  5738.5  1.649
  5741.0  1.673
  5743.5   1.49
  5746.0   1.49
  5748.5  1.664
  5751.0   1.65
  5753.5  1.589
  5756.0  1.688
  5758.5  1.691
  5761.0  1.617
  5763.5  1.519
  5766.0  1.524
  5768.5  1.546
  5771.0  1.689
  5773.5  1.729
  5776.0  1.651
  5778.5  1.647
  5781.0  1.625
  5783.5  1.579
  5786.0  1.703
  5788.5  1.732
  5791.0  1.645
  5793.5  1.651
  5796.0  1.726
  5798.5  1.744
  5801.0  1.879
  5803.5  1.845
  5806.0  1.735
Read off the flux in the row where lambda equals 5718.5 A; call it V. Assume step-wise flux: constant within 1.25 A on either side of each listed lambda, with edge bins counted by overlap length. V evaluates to 1.629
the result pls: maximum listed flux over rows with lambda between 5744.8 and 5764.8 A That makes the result 1.691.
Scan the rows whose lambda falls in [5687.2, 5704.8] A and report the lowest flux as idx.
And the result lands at 1.429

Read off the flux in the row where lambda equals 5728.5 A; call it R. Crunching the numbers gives 1.58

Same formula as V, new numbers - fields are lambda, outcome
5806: 1.735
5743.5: 1.49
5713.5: 1.575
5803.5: 1.845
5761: 1.617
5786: 1.703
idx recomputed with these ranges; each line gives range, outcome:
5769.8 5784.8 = 1.579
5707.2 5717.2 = 1.575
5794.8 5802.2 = 1.726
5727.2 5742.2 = 1.534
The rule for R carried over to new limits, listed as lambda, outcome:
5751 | 1.65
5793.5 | 1.651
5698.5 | 1.466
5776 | 1.651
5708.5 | 1.613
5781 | 1.625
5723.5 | 1.653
